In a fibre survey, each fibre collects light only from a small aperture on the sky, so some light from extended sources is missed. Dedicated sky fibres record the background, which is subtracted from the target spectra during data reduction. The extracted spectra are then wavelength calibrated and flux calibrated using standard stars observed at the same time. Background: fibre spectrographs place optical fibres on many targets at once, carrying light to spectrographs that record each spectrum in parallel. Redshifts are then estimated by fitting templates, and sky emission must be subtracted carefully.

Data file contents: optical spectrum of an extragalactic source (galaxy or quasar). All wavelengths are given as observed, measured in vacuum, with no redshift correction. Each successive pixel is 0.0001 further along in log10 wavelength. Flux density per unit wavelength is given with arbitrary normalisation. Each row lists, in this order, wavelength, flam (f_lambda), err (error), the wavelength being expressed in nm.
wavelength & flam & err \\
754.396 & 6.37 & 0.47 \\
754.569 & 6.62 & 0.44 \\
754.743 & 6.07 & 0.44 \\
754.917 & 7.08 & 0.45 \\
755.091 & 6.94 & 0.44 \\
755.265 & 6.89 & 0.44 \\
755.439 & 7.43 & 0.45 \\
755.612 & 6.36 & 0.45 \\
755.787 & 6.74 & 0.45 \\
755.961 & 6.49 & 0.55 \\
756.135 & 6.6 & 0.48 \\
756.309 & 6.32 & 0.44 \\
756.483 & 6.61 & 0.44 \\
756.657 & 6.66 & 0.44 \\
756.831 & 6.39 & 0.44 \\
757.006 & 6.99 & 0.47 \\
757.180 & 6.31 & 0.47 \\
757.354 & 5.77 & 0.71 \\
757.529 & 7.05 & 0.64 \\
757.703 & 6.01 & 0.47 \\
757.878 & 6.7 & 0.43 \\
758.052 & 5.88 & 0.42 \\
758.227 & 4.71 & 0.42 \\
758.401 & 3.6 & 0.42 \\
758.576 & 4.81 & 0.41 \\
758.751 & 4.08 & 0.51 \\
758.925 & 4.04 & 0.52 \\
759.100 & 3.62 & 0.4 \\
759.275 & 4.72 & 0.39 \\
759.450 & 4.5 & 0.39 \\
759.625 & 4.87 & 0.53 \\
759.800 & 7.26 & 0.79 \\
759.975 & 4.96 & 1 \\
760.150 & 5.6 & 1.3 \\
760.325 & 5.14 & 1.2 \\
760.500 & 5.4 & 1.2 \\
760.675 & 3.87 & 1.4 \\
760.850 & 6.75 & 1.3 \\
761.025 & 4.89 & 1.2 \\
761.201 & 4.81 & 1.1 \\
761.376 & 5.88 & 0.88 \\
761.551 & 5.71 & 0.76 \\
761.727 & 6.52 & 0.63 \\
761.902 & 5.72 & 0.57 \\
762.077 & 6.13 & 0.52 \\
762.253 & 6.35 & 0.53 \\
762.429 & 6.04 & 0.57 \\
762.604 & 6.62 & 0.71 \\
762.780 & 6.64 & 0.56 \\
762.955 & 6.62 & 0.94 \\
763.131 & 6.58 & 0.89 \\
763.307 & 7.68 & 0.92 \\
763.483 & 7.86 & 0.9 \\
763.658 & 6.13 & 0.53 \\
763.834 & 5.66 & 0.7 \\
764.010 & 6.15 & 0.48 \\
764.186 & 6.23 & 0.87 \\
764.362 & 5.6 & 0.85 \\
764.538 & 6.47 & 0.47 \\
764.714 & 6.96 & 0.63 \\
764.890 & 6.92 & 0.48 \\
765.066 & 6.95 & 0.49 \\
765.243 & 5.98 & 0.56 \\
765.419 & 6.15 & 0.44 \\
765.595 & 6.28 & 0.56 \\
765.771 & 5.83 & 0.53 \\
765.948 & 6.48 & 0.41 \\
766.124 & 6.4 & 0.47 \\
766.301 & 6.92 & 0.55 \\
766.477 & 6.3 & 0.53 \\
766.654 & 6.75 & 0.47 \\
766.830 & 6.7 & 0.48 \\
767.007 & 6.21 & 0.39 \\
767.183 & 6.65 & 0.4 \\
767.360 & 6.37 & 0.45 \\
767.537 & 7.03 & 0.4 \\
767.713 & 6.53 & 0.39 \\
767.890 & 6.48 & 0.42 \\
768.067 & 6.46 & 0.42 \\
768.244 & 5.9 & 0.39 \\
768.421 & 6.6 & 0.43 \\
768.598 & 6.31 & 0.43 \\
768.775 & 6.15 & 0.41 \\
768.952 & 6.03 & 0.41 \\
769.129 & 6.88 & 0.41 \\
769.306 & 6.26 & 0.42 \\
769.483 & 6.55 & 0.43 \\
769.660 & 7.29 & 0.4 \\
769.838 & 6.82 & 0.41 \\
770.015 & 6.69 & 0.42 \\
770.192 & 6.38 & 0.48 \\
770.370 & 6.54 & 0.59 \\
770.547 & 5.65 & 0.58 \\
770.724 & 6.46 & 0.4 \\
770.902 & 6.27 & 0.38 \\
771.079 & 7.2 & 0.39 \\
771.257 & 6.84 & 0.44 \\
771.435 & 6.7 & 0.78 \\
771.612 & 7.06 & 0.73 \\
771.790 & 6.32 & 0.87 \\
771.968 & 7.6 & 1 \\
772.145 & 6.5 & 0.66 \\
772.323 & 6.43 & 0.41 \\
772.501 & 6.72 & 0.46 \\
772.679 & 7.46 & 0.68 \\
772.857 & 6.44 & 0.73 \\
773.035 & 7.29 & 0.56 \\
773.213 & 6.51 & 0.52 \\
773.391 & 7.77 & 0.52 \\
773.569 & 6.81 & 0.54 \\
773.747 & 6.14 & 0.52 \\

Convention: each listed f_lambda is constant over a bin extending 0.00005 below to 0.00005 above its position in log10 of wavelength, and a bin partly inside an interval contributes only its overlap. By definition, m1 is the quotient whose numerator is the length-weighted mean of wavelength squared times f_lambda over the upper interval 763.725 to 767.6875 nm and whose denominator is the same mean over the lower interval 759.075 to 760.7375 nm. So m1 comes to 1.3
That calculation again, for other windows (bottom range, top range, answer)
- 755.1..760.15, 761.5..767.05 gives 1.13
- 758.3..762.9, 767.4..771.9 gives 1.25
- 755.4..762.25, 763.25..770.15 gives 1.17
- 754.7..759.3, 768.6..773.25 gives 1.16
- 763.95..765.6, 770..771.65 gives 1.05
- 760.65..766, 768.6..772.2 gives 1.08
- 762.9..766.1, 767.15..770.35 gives 1.02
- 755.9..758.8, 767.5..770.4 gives 1.13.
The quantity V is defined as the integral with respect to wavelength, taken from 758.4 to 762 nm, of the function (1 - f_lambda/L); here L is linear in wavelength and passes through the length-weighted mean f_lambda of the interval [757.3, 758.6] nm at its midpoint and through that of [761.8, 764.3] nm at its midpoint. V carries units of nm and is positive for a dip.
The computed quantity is 0.519 nm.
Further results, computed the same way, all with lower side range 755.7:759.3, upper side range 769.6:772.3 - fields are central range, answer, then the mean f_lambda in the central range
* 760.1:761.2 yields 0.135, 5.23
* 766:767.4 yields -0.036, 6.54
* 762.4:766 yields -0.159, 6.48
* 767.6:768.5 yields 0.009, 6.41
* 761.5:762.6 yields -0.014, 6.13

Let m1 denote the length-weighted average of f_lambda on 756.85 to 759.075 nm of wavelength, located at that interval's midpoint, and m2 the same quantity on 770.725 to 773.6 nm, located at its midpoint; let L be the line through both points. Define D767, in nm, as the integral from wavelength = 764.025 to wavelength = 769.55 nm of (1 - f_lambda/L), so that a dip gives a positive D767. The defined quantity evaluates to -0.08 nm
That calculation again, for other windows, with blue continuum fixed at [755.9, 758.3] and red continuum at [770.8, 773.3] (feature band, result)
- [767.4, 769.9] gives 0.07 nm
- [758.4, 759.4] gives 0.34 nm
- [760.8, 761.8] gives 0.12 nm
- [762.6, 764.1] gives -0.03 nm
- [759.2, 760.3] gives 0.19 nm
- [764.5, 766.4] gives 0.03 nm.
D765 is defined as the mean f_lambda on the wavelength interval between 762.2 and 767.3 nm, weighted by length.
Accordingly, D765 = 6.49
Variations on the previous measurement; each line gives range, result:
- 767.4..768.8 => 6.44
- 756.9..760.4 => 5.34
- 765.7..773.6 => 6.61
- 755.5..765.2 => 5.93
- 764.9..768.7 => 6.45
